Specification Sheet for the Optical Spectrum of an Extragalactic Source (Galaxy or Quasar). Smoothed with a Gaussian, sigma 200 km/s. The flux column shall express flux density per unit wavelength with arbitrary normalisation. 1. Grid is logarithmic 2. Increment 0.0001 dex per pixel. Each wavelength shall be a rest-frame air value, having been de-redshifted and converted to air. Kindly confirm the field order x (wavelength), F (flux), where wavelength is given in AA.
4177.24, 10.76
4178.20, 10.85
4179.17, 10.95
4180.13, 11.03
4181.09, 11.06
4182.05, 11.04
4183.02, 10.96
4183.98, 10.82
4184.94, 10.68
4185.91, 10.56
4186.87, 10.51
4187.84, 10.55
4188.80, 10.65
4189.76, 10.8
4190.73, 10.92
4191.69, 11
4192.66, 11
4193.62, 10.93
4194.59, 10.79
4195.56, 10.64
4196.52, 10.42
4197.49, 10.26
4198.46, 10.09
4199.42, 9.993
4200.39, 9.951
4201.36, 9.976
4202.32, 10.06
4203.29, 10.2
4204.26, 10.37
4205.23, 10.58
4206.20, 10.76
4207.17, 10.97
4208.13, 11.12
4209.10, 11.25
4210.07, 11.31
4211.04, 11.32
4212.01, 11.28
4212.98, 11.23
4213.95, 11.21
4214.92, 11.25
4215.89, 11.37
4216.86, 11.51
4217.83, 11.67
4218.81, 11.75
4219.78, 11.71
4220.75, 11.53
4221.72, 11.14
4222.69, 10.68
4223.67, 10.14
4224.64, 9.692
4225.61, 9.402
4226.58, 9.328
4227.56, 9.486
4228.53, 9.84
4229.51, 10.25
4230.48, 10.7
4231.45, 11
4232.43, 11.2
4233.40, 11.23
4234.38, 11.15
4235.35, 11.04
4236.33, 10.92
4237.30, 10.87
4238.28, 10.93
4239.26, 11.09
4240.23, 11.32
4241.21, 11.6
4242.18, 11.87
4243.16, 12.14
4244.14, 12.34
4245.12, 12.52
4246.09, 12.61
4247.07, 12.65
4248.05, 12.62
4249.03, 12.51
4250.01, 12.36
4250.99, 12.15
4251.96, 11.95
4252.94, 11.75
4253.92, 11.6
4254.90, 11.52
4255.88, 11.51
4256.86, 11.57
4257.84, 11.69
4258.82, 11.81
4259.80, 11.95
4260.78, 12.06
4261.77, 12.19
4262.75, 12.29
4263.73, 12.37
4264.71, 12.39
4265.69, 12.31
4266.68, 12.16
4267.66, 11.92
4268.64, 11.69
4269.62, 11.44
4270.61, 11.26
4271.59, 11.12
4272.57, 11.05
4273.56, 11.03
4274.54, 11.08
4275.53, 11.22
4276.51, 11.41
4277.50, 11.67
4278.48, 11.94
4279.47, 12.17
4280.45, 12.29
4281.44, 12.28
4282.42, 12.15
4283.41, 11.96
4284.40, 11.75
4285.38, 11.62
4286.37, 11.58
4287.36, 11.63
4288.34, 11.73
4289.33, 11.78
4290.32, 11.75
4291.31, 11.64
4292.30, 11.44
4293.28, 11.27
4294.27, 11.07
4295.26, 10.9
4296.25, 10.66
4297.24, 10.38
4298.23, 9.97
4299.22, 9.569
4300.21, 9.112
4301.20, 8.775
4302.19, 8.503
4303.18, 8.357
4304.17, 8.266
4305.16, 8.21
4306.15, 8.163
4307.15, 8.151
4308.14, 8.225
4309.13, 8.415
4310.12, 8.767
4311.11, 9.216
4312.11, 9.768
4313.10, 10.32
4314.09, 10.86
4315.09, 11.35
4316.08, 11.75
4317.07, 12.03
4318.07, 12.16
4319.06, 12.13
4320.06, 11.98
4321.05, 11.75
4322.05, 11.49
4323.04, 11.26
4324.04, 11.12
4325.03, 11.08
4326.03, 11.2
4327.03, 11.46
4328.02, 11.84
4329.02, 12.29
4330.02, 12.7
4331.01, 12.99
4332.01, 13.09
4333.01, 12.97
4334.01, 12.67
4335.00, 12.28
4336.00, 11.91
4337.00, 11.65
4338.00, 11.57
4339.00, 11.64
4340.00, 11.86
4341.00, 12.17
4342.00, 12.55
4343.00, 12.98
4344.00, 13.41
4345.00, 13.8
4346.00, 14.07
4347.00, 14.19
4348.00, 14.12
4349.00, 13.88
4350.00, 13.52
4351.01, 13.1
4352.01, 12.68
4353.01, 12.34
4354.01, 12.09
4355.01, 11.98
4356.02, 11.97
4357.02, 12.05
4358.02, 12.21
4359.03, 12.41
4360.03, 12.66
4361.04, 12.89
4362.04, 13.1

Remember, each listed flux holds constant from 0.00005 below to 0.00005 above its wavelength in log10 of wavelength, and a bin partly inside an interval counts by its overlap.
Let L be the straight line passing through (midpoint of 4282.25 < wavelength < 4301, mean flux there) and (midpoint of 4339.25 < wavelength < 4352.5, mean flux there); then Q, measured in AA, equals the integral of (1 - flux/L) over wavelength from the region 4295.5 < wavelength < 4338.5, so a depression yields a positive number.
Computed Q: 5.02 AA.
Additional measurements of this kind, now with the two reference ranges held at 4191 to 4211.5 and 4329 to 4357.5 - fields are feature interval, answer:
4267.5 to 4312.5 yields 4.92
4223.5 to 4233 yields 0.78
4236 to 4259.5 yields -1.10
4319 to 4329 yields 0.72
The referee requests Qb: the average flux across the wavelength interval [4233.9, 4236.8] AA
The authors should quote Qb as 11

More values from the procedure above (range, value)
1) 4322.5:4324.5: 11.2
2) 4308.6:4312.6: 9.03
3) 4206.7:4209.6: 11.1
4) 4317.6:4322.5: 11.9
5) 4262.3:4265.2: 12.4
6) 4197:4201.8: 10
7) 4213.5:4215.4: 11.2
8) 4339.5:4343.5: 12.4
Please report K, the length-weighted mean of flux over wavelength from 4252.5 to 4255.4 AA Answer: 11.6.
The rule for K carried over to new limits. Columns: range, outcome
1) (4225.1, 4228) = 9.4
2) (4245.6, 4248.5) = 12.6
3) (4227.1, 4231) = 10.1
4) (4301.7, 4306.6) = 8.31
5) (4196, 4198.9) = 10.3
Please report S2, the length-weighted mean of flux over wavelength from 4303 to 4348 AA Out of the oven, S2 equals 11.4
